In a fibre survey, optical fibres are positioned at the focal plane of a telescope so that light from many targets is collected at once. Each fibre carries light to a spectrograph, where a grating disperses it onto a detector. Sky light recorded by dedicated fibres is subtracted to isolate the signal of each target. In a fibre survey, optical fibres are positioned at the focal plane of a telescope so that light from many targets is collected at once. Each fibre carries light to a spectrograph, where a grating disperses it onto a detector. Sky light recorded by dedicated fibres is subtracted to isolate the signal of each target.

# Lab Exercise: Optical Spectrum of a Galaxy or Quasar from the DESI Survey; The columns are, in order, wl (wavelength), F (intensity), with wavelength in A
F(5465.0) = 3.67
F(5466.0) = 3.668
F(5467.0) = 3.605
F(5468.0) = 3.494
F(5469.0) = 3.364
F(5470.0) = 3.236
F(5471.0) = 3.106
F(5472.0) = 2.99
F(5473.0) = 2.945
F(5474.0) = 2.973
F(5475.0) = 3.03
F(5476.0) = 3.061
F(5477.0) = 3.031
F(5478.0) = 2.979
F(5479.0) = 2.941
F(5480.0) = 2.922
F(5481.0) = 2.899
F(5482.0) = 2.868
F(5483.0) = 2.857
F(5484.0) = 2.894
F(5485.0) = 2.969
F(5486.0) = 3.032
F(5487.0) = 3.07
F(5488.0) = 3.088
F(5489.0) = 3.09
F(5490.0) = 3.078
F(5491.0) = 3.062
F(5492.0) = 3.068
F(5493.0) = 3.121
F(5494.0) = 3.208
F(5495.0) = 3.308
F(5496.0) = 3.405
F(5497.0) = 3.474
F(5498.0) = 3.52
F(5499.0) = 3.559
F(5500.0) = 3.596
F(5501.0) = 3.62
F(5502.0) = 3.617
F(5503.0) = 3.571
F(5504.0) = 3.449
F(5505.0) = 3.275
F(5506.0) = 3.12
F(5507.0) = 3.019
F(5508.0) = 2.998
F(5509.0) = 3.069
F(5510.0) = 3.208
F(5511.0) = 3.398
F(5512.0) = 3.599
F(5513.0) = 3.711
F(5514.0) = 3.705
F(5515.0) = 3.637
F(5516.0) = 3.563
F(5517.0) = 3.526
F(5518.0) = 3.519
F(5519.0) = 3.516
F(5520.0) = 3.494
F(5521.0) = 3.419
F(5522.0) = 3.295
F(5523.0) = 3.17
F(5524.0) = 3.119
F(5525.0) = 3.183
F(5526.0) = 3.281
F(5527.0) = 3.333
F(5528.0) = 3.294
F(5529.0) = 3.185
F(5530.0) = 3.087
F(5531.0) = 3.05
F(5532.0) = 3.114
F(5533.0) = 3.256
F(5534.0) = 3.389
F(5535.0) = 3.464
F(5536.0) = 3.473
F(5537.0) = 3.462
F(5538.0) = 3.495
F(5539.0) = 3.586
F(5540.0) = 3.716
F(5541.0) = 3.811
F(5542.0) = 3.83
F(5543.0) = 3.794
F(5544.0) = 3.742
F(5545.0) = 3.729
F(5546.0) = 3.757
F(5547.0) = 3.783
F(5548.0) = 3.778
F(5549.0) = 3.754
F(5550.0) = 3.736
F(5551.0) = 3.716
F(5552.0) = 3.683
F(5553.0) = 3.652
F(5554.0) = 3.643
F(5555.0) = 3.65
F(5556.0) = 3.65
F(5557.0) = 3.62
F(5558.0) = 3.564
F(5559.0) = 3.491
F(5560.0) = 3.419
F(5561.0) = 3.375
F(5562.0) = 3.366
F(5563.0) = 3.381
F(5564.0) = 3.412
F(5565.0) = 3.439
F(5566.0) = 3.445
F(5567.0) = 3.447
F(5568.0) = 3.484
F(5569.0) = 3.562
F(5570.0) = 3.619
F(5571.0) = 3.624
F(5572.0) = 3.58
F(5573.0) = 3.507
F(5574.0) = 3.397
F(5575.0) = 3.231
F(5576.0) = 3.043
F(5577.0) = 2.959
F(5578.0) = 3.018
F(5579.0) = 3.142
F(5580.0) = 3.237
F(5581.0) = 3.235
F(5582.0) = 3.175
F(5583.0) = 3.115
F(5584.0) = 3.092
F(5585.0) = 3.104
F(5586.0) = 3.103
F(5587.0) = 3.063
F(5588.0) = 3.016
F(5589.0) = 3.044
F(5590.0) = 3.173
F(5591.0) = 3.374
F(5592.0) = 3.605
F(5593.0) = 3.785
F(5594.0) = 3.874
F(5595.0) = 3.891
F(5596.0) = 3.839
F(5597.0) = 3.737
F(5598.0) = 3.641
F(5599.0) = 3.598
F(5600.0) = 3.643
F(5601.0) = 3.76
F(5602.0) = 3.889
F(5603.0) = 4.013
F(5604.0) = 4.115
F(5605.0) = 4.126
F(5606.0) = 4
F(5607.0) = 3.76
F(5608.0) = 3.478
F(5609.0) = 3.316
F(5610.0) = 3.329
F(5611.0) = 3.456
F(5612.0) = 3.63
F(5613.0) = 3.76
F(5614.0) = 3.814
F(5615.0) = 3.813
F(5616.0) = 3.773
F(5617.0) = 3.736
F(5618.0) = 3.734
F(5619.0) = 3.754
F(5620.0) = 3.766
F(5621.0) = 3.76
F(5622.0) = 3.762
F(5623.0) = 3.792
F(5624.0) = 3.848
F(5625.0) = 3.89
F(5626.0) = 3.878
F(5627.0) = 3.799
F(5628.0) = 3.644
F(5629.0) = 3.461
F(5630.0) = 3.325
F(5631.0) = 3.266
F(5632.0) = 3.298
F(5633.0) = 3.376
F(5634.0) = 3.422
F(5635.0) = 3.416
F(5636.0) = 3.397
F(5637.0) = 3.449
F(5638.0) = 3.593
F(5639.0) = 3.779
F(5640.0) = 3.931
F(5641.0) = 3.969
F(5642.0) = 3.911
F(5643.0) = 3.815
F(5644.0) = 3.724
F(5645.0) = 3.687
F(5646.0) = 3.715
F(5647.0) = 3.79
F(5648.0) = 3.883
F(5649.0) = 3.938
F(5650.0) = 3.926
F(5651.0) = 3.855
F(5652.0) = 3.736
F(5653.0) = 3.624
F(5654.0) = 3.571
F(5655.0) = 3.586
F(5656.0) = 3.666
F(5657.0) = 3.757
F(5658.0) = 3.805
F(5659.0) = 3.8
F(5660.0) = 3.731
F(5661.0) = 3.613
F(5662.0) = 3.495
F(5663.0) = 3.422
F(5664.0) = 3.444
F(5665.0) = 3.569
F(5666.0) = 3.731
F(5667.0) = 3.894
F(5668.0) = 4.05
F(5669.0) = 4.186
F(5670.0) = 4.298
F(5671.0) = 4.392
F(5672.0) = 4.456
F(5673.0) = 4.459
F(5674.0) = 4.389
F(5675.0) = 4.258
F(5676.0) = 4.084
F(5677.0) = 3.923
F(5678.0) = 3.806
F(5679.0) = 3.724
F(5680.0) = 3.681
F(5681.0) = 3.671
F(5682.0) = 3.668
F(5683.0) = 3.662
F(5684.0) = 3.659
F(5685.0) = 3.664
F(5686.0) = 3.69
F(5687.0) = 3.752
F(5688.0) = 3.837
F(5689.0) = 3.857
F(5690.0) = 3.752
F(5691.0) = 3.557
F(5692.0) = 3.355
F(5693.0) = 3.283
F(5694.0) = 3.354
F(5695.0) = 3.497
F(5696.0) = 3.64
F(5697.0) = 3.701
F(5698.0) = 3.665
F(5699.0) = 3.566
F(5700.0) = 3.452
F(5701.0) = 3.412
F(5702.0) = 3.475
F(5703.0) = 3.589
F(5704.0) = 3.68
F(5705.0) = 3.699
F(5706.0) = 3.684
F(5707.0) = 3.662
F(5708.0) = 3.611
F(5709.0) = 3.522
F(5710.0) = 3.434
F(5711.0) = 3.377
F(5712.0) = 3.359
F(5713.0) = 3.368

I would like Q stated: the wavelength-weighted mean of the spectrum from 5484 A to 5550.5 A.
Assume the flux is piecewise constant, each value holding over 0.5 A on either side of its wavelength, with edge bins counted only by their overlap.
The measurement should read 3.4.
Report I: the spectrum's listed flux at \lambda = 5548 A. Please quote 3.778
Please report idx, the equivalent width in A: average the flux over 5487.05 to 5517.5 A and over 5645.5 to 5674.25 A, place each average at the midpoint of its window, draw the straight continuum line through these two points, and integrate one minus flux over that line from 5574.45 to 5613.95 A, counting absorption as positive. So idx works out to 1.8 A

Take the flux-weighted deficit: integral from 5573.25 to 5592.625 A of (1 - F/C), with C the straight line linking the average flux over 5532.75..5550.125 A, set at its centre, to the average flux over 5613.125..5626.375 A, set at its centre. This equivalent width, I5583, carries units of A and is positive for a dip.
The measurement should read 2.9 A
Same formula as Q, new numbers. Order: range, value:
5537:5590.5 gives 3.45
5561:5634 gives 3.53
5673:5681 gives 3.99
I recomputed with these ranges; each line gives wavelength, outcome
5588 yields 3.016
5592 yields 3.605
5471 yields 3.106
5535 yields 3.464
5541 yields 3.811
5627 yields 3.799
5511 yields 3.398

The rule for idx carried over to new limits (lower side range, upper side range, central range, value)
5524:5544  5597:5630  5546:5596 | 1.7 A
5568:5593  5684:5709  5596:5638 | -3.7 A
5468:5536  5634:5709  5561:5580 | 0.4 A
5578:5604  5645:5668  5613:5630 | -0.8 A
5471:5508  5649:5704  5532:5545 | -1.0 A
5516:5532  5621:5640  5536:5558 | -2.1 A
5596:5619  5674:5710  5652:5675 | -1.1 A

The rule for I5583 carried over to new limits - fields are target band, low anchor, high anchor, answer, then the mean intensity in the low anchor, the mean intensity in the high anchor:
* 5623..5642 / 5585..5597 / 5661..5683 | 0.4 A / 3.43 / 3.92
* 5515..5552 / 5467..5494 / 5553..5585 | -2.7 A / 3.06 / 3.38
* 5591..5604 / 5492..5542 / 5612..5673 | -0.6 A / 3.39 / 3.74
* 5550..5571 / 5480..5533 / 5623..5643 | -0.7 A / 3.27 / 3.62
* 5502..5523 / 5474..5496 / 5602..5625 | -1.4 A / 3.03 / 3.76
